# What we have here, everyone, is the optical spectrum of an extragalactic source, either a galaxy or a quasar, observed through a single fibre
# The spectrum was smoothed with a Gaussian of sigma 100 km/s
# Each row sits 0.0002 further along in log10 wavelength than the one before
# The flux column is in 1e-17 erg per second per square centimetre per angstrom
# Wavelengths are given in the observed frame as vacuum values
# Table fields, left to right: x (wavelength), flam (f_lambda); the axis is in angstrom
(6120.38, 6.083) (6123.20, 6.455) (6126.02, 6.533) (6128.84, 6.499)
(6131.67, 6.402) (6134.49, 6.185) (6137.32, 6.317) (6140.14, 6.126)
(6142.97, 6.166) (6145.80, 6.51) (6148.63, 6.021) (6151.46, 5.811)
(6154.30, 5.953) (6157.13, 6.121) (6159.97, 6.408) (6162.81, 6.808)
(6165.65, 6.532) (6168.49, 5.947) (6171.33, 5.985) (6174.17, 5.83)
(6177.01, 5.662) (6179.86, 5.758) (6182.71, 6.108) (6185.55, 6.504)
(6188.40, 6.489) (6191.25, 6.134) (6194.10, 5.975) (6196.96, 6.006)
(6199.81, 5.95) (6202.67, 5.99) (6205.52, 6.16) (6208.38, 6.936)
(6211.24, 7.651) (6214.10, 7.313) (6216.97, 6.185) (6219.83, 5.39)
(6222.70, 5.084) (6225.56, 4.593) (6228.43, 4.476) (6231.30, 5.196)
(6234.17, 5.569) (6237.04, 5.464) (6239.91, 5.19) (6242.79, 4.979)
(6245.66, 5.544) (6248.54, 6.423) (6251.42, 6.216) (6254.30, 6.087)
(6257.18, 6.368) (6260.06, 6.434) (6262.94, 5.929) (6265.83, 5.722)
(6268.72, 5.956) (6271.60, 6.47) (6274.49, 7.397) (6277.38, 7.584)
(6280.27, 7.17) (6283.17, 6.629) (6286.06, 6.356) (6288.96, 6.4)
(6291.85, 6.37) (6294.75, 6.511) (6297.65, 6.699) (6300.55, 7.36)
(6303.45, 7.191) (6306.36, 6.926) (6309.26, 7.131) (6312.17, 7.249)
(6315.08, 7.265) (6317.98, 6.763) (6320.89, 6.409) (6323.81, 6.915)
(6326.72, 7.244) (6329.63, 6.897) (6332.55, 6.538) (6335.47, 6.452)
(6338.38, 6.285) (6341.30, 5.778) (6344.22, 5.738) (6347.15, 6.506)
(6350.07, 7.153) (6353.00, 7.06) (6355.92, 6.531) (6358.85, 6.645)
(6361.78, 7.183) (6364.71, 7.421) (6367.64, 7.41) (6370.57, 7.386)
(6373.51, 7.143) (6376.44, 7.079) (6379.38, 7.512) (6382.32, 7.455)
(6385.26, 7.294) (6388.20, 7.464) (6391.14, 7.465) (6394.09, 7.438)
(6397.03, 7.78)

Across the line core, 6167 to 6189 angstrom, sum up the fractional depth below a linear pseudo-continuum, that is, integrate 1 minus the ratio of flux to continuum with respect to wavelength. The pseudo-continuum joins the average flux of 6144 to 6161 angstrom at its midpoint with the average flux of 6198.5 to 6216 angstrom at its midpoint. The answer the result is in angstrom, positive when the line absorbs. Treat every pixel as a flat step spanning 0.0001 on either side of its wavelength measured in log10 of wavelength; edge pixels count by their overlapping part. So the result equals 1.2 angstrom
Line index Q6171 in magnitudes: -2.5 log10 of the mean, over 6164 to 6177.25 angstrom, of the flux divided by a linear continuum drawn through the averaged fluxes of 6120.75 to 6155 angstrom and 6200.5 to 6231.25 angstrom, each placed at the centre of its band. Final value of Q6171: 0.01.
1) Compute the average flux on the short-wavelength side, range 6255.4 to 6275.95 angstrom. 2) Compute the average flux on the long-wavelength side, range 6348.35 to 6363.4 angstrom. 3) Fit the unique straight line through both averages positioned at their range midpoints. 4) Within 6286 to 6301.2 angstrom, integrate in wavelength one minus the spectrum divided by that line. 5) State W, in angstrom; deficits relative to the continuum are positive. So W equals -0.2 angstrom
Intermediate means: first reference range 6.32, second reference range 6.91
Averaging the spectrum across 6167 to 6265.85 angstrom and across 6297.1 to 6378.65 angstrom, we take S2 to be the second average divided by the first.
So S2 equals 1.16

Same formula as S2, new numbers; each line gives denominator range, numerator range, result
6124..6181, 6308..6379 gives 1.11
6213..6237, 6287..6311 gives 1.25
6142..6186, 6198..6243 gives 0.94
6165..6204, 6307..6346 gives 1.10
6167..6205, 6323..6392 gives 1.15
